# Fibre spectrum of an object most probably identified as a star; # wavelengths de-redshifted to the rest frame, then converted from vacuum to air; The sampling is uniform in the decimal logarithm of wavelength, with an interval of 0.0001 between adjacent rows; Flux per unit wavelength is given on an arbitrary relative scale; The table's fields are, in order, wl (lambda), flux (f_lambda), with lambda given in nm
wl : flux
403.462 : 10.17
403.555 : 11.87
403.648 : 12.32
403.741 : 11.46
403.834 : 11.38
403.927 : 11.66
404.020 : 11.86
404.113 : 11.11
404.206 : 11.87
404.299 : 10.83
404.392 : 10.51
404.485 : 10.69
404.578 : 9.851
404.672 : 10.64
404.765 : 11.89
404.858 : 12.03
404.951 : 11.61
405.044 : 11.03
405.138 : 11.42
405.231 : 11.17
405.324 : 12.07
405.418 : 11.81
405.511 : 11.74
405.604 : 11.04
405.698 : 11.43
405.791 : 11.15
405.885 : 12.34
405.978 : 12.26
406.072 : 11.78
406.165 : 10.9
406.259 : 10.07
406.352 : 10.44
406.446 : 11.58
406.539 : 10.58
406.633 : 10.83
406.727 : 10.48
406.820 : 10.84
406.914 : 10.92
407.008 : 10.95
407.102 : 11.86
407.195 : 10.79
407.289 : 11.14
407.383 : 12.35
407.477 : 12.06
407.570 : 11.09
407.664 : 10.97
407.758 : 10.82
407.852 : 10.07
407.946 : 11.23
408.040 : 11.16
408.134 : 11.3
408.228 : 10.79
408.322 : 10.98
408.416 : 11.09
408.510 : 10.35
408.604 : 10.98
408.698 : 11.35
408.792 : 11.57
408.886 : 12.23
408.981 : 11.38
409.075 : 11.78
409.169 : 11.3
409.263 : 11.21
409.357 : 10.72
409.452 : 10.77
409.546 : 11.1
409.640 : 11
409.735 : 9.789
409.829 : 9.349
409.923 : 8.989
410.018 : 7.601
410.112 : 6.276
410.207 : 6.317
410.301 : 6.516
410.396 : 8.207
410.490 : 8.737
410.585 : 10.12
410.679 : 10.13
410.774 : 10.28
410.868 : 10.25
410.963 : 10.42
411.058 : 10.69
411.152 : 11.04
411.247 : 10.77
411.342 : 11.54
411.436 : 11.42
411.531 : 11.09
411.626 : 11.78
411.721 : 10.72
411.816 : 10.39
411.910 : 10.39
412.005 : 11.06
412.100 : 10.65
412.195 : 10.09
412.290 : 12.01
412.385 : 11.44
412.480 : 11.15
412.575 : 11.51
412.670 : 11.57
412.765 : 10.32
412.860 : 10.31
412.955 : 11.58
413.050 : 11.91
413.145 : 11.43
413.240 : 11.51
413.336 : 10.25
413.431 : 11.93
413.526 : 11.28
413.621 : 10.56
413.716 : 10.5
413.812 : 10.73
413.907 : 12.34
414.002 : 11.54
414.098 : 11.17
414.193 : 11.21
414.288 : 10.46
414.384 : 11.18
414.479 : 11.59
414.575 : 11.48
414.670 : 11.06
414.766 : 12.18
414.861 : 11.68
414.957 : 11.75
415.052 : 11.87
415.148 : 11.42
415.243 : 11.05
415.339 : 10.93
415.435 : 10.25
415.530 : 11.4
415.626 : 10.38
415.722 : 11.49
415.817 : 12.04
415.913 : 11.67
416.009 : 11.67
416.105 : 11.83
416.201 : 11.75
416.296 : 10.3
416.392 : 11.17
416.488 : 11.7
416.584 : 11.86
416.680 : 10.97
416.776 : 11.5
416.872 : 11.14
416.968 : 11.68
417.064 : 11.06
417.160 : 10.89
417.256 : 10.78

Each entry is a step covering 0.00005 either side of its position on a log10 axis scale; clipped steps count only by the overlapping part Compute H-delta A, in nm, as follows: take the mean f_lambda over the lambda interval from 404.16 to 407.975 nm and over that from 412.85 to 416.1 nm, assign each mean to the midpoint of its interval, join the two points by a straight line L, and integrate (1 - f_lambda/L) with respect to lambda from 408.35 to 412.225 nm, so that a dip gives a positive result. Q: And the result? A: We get 0.33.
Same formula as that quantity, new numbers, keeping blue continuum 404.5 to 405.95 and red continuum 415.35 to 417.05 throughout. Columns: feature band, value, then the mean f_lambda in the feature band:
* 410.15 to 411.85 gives 0.20 nm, 10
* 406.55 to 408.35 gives 0.05 nm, 11.1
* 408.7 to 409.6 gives 0.00 nm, 11.3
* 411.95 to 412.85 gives 0.02 nm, 11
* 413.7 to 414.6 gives 0.01 nm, 11.2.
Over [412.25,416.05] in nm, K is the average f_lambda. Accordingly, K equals 11.3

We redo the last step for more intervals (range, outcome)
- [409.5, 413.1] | 10.2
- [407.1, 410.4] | 10.5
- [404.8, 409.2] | 11.3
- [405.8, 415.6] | 10.8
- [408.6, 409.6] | 11.3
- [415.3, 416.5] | 11.3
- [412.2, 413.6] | 11.3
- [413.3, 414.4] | 11.1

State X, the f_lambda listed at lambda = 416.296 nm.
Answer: 10.3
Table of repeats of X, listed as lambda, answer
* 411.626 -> 11.78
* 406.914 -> 10.92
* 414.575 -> 11.48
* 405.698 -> 11.43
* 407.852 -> 10.07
